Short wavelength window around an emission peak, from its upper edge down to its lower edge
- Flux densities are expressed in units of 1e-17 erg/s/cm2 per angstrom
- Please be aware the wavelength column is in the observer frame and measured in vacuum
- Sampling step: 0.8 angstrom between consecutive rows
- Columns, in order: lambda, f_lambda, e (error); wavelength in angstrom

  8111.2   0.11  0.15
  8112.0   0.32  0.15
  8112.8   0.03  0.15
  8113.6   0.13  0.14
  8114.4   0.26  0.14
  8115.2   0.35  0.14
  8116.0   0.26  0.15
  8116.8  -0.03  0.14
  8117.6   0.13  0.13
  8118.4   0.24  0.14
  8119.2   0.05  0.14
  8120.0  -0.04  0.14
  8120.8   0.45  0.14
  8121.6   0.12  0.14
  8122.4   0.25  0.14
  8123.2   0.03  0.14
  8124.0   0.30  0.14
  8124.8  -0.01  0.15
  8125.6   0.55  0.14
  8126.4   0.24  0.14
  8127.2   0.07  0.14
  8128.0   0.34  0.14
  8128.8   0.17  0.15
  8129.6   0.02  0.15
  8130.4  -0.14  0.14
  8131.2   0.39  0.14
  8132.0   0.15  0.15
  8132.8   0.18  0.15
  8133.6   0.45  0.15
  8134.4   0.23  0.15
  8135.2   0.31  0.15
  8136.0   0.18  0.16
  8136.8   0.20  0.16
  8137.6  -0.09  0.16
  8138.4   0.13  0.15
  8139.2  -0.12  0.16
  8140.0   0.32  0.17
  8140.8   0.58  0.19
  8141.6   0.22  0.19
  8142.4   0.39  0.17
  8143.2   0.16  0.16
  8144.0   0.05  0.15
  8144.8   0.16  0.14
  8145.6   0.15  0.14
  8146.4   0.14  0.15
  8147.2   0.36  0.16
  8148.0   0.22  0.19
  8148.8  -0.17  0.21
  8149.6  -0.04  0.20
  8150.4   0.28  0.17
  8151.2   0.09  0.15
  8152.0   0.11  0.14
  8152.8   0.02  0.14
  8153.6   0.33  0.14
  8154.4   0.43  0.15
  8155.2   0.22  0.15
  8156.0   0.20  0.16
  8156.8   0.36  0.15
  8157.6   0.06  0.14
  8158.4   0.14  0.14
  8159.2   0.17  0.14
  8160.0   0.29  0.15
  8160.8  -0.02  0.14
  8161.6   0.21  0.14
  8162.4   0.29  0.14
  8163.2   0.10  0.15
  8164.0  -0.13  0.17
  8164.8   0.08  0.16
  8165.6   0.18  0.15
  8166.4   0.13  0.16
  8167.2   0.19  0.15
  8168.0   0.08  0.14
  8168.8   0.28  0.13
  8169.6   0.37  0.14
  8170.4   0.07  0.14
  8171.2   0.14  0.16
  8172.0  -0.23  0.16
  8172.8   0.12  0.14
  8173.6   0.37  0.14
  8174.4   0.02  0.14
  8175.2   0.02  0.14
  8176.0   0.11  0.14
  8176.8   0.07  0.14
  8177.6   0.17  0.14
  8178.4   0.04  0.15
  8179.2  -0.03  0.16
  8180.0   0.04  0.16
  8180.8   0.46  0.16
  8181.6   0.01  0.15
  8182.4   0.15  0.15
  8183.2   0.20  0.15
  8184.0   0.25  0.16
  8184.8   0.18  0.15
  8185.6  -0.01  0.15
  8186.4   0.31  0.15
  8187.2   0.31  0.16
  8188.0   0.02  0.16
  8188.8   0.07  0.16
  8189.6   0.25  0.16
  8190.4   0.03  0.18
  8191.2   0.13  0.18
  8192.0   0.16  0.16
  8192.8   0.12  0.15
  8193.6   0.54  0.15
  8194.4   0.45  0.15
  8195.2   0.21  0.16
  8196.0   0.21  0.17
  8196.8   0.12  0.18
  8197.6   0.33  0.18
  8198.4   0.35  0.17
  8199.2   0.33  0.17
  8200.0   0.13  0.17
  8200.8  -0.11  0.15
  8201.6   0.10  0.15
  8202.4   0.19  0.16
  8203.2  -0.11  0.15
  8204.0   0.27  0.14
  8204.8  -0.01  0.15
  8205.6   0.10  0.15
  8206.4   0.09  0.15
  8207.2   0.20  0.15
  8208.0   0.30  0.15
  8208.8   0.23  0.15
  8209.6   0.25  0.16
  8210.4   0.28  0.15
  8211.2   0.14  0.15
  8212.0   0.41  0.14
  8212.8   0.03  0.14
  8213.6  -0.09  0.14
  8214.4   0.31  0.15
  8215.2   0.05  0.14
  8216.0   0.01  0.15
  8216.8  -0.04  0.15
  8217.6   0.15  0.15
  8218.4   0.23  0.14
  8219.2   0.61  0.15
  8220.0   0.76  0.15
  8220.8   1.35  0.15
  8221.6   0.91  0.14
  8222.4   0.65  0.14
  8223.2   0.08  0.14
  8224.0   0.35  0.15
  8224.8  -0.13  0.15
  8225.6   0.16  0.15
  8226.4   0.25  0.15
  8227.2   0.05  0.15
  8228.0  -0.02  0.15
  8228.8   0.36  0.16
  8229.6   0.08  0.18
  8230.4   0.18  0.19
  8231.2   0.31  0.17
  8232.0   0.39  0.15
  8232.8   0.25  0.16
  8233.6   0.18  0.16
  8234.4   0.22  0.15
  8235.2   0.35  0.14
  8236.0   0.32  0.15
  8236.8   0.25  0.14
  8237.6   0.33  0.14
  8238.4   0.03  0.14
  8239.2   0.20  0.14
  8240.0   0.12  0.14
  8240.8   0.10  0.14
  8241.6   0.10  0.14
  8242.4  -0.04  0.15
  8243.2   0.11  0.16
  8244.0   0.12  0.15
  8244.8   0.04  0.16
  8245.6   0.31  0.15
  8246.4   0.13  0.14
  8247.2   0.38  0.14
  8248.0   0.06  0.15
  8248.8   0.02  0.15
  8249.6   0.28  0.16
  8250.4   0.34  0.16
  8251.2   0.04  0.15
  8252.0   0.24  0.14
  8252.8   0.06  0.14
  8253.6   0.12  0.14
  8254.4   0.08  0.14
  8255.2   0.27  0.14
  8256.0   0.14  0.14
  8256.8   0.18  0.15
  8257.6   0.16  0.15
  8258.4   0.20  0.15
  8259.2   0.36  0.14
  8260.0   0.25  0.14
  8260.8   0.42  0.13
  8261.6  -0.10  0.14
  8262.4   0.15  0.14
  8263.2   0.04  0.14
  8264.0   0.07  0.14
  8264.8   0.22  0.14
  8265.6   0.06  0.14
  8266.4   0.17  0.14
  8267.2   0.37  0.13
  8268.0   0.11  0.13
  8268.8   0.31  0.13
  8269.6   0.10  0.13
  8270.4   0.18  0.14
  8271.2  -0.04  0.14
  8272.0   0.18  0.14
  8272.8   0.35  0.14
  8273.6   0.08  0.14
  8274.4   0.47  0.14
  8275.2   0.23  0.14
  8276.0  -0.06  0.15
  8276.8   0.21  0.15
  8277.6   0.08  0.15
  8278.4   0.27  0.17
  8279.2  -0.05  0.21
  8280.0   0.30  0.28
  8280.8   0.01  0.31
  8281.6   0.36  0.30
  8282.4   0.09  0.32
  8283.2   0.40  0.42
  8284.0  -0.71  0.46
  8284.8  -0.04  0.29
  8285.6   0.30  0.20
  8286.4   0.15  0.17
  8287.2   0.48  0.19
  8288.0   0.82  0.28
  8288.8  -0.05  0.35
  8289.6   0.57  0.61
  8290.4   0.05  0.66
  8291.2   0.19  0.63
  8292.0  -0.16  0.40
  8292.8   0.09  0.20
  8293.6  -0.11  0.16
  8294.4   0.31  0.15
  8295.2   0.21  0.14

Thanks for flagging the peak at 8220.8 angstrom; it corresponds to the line H-beta 4861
